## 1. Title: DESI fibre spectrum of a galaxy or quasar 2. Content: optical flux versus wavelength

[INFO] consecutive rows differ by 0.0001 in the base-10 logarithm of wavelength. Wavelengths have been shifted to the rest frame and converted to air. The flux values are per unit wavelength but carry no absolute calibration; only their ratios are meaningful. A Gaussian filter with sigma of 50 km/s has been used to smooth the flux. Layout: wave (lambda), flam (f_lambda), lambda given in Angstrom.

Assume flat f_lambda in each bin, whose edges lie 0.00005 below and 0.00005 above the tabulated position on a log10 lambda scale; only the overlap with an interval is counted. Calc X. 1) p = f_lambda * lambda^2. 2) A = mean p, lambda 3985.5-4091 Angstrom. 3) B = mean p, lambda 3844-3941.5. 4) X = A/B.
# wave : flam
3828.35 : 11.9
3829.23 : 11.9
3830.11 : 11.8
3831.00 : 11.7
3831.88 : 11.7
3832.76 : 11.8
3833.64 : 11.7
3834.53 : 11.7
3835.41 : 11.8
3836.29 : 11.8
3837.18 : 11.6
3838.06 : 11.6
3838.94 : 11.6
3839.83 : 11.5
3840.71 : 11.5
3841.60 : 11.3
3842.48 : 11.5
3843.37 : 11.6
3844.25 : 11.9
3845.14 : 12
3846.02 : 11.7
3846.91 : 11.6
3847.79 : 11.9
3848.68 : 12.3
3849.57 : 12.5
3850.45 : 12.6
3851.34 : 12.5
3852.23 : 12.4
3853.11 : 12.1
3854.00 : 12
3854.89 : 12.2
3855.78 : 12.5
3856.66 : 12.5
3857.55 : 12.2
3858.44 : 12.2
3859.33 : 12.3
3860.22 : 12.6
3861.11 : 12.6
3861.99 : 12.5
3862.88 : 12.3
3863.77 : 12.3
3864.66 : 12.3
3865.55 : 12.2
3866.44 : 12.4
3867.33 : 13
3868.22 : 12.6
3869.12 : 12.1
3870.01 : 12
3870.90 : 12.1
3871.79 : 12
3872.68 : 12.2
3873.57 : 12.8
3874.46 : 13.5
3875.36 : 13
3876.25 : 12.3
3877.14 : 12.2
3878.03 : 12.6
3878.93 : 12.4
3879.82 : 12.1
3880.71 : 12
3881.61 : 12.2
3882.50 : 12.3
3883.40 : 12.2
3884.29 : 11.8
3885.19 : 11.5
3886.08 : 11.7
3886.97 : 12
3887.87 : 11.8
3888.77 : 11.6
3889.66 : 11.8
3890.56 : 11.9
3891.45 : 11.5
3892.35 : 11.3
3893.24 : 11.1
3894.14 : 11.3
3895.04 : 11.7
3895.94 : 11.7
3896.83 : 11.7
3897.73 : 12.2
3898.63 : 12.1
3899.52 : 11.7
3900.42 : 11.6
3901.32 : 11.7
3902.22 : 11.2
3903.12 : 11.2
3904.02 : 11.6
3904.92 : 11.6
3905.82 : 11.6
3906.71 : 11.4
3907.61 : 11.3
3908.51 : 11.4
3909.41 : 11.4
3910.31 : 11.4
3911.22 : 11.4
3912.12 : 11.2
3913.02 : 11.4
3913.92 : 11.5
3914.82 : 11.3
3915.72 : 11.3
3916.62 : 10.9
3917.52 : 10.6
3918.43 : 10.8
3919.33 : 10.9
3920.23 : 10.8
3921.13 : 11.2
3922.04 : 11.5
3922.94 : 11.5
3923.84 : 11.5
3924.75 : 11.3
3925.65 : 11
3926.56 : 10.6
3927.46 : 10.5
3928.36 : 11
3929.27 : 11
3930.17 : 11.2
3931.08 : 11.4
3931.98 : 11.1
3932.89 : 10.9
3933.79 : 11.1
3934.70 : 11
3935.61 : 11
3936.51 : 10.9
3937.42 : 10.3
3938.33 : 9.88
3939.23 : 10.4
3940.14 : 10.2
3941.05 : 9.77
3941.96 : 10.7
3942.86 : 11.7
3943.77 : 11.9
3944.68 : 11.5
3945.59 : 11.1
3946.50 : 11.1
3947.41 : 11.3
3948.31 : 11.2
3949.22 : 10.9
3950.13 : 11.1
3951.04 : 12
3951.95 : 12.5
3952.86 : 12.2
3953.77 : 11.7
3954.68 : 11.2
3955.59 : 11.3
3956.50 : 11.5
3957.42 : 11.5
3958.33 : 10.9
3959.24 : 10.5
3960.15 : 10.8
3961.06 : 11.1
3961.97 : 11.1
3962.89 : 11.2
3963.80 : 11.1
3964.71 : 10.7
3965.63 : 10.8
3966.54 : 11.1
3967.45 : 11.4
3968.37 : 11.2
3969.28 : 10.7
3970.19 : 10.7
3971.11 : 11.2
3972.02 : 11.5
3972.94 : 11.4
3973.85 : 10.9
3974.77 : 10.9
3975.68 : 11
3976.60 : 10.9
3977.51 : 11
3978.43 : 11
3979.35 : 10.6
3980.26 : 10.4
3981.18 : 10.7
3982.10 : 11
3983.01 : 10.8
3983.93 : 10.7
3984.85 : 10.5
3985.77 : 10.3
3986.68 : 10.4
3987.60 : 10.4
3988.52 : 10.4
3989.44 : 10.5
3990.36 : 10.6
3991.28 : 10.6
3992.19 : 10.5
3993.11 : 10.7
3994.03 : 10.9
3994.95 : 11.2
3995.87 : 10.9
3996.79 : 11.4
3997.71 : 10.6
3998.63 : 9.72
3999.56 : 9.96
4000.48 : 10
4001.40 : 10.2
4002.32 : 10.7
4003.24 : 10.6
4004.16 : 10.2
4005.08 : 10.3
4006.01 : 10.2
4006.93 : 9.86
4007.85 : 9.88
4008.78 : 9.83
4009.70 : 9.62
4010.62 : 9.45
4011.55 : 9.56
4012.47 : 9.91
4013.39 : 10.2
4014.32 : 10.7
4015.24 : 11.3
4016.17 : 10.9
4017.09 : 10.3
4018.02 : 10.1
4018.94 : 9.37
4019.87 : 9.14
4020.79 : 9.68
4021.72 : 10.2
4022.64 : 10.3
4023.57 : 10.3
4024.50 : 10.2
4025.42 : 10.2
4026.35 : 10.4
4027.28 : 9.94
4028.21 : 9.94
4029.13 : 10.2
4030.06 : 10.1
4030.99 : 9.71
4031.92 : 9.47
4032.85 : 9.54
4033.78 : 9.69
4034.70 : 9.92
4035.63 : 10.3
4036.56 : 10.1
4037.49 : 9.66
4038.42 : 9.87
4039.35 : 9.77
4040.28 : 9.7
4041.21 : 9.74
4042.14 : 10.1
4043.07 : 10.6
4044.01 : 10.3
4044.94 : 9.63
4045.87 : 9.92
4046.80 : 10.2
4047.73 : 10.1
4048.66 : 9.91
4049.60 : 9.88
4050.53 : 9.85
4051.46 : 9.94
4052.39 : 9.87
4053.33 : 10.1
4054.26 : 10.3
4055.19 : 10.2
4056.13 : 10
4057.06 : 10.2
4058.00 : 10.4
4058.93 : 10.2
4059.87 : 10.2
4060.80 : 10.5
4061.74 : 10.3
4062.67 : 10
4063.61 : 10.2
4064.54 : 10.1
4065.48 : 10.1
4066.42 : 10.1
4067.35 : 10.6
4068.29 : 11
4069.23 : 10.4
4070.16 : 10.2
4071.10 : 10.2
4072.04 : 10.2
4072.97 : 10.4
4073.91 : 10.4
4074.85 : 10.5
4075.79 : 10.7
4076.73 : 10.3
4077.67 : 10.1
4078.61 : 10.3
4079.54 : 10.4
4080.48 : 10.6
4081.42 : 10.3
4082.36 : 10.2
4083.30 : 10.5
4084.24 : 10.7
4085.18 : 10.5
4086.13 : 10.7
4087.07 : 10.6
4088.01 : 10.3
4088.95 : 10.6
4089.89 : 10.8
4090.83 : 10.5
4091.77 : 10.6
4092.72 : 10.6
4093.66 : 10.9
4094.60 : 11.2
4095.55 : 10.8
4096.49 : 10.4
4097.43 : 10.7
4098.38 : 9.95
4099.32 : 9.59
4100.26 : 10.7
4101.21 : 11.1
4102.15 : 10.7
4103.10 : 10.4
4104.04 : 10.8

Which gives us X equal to 0.9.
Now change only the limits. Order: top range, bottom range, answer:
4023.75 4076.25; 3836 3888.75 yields 0.92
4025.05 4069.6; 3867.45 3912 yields 0.92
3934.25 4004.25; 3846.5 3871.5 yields 0.94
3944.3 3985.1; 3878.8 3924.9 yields 0.99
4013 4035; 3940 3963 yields 0.93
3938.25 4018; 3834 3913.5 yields 0.95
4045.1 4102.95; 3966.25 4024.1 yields 1.03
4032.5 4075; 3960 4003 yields 0.97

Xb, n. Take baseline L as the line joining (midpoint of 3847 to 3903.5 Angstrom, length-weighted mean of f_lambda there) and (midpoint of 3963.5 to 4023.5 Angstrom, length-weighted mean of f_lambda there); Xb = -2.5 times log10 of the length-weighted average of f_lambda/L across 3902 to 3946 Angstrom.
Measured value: 0.035 mag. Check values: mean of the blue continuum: 12.1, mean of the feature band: 11.1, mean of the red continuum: 10.5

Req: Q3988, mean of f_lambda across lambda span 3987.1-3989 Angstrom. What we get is 10.4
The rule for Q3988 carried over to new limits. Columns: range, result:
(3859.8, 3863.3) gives 12.5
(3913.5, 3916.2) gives 11.4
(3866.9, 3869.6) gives 12.5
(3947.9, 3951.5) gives 11.3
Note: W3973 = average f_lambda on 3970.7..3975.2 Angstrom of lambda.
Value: 11.2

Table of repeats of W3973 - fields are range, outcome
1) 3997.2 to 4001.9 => 10.1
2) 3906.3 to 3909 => 11.4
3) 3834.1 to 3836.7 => 11.8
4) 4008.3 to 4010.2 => 9.72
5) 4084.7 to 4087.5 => 10.6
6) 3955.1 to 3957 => 11.4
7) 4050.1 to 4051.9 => 9.91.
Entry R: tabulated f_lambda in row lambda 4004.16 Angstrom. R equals 10.2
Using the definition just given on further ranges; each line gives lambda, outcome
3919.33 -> 10.9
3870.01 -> 12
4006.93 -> 9.86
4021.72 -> 10.2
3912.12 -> 11.2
